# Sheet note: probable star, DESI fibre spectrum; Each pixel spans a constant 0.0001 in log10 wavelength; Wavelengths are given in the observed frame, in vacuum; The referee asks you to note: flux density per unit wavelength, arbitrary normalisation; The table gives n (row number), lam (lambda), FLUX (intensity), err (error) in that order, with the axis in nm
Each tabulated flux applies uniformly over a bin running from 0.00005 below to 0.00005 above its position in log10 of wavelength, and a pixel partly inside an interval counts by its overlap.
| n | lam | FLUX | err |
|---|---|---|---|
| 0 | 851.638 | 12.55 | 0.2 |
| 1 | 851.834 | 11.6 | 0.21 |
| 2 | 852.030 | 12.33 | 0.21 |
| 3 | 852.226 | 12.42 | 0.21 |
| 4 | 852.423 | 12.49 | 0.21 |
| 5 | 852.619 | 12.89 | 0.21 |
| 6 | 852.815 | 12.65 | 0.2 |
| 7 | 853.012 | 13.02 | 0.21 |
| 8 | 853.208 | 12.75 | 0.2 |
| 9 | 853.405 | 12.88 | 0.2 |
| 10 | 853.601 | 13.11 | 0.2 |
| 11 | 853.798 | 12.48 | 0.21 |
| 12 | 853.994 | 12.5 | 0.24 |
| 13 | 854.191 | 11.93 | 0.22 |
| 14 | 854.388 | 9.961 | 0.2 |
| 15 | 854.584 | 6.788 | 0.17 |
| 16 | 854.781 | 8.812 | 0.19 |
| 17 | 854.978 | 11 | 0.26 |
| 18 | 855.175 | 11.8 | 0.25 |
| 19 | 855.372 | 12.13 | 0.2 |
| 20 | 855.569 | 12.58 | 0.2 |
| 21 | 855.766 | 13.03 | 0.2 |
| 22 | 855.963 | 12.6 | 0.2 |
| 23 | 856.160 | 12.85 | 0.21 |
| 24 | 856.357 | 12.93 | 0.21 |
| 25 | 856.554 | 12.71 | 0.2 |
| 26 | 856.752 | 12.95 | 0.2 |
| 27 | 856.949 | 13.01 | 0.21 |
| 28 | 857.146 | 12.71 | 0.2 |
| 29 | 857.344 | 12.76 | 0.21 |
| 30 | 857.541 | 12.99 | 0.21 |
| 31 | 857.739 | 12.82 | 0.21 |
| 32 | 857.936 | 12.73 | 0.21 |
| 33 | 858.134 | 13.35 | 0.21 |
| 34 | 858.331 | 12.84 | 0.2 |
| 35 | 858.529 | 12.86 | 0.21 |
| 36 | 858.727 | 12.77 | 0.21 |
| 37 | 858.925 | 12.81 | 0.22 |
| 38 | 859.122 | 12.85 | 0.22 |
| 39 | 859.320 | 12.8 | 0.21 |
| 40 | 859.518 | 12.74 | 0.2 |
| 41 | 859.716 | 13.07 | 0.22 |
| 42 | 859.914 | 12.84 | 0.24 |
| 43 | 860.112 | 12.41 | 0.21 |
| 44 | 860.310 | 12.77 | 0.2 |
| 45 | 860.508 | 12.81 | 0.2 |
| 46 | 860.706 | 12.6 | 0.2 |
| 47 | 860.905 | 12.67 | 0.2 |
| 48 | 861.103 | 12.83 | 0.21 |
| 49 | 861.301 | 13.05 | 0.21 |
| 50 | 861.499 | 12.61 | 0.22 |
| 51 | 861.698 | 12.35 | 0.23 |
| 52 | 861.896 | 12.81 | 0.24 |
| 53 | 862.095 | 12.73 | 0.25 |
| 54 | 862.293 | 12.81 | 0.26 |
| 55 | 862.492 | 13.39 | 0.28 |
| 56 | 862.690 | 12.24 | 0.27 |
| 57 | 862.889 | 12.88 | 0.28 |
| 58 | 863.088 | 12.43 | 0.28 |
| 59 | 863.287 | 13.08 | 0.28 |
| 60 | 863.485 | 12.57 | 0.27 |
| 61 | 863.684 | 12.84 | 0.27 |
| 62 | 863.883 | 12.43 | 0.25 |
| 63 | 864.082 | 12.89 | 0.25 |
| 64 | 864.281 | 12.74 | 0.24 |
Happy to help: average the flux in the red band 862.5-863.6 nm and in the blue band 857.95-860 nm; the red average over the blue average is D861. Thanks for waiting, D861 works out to 0.99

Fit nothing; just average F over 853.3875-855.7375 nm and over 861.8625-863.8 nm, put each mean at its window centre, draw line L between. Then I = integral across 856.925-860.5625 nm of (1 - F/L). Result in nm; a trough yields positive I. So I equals -0.235 nm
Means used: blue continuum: 11.3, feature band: 12.8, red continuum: 12.8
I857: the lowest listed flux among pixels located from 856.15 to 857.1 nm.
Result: 12.71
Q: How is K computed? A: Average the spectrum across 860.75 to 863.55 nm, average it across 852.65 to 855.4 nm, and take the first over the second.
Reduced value 1.10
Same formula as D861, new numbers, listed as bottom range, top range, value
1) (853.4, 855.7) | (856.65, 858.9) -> 1.14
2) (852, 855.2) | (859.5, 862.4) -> 1.09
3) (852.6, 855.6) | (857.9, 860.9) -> 1.10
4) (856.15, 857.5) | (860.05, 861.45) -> 0.99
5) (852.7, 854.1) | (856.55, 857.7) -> 1.01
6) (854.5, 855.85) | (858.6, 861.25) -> 1.17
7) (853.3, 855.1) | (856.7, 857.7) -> 1.16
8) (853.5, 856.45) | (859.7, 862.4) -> 1.09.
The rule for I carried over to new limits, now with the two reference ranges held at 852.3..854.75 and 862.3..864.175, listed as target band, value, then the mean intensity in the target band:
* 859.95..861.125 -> -0.016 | 12.7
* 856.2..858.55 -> -0.129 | 12.9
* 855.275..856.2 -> -0.042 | 12.6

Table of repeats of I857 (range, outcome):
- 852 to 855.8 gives 6.788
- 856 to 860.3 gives 12.41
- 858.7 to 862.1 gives 12.35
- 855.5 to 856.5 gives 12.58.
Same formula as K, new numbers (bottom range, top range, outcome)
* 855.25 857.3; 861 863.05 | 1.00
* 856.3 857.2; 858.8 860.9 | 0.99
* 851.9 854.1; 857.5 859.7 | 1.02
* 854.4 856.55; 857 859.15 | 1.12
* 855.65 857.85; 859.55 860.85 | 0.99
